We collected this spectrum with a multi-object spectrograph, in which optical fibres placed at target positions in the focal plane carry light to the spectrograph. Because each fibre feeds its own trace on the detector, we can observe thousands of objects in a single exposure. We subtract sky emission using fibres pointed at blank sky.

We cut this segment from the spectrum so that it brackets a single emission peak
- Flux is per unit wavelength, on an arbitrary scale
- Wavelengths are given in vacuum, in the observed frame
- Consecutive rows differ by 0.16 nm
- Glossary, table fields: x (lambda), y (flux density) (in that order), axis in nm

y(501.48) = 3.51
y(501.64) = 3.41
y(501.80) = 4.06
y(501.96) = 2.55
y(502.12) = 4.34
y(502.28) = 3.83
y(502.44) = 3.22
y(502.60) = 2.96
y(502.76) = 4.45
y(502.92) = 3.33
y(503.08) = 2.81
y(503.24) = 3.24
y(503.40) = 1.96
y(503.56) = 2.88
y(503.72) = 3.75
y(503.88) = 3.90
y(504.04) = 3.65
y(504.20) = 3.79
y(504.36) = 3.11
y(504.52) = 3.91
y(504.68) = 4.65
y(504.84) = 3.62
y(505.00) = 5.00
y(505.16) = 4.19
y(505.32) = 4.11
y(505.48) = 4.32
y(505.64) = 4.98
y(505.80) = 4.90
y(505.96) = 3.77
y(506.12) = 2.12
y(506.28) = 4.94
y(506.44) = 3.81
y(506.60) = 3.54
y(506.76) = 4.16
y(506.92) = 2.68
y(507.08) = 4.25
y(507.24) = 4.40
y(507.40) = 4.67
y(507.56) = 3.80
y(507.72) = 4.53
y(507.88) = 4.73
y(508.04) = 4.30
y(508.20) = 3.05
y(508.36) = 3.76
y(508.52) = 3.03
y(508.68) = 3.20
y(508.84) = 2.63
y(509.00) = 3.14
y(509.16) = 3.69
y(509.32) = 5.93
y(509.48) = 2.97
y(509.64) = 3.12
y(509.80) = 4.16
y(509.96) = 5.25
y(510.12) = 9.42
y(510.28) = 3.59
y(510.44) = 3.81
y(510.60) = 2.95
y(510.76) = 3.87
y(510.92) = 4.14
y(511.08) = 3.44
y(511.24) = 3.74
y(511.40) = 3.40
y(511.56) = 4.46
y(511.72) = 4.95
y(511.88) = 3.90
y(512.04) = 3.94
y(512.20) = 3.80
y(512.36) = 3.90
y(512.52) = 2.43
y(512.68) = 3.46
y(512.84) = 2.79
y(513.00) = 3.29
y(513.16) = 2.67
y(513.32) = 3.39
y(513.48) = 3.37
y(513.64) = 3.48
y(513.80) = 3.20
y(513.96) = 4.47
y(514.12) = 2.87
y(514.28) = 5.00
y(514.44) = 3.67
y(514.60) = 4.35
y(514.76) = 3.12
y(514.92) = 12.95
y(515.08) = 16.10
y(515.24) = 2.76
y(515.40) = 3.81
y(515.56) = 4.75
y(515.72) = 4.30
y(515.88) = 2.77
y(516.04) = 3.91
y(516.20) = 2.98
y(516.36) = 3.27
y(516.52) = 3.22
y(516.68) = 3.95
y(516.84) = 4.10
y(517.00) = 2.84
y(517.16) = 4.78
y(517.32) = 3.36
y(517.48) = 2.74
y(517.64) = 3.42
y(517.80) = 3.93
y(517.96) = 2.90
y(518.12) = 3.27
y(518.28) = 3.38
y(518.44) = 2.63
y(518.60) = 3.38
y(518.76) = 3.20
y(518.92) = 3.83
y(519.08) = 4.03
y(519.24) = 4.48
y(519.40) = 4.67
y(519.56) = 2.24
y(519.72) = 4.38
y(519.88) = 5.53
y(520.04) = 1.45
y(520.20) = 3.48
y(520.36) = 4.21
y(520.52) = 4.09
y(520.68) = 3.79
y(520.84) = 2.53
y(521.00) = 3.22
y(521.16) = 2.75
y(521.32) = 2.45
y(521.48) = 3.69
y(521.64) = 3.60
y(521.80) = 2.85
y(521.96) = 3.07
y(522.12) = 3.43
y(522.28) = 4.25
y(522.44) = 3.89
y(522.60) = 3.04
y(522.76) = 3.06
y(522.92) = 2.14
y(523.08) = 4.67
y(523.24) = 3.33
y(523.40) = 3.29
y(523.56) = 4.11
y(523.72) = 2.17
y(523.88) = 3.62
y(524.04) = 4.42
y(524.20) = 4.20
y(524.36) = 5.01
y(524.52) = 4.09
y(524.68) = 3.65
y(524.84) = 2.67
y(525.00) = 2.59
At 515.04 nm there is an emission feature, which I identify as [O III]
